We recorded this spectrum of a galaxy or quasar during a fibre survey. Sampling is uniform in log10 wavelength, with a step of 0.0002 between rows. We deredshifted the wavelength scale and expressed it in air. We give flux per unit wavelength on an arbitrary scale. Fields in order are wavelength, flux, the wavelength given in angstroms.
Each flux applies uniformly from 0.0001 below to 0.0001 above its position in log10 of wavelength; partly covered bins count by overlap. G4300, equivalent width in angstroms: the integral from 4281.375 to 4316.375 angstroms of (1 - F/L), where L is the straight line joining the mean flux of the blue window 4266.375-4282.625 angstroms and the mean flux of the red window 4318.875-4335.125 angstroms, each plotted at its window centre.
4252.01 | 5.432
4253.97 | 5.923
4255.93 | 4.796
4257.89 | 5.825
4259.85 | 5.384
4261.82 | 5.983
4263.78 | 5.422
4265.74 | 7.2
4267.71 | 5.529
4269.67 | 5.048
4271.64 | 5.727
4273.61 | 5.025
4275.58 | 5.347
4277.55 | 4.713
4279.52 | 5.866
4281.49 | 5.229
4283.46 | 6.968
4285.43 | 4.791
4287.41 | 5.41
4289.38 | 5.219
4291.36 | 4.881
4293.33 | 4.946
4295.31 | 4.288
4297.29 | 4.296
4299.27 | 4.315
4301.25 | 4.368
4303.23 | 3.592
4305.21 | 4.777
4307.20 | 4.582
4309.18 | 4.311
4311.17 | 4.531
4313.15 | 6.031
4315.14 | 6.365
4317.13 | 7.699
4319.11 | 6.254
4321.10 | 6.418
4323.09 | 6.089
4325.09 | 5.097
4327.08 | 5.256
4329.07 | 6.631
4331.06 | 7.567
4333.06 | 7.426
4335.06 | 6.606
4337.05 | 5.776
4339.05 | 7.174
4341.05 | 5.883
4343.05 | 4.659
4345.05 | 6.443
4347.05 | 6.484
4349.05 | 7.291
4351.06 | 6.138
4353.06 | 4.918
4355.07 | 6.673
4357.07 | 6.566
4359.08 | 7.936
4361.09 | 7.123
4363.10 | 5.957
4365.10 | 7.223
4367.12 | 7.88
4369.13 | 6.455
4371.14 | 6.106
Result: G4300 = 5.22 angstroms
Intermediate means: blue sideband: 5.37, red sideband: 6.36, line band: 4.95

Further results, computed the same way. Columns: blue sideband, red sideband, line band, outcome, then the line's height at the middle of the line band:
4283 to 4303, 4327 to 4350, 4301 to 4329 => 1.00 angstroms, 5.63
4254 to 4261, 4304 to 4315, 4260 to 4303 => -0.23 angstroms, 5.2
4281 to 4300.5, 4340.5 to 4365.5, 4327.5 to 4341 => -1.68 angstroms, 5.98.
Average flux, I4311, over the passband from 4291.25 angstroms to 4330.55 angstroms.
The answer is 5.28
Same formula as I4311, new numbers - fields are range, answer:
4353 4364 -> 6.67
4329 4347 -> 6.45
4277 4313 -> 4.87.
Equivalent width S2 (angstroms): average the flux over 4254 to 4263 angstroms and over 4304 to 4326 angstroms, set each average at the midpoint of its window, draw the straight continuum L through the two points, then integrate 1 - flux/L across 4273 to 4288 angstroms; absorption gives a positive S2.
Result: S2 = 0.4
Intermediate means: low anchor 5.54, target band 5.43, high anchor 5.63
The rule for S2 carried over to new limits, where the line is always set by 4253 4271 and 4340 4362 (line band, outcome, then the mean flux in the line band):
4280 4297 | 2.0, 5.2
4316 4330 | -0.1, 6.21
